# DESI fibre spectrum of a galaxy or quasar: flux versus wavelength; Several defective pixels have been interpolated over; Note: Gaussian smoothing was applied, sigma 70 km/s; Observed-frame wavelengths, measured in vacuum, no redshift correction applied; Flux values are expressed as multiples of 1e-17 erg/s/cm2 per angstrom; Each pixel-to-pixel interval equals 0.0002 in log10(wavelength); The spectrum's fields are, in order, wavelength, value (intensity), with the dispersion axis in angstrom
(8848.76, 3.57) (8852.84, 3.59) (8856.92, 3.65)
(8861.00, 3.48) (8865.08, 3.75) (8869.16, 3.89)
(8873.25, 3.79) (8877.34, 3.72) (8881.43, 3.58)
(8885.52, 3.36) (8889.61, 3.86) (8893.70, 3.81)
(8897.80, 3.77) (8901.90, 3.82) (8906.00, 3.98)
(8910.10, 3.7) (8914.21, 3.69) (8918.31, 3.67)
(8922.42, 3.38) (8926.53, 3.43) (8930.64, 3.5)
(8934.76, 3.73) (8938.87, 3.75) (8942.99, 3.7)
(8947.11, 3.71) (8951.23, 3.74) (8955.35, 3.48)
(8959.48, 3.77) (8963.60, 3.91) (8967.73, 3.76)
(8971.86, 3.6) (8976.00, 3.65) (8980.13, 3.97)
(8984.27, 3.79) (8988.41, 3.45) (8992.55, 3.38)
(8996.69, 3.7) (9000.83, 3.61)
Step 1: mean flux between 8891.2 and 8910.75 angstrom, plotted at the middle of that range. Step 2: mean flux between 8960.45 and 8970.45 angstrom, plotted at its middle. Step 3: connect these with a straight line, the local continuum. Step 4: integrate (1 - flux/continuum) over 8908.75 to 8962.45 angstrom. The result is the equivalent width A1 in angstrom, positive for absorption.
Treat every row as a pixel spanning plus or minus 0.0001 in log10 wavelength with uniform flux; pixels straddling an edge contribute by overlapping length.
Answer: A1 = 2.55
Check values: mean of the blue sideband 3.83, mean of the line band 3.64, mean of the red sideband 3.81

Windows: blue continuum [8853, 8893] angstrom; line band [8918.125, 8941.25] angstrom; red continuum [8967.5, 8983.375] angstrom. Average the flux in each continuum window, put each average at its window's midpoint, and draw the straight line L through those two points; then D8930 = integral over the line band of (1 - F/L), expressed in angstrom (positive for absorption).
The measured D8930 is 0.9 angstrom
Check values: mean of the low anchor 3.68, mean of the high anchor 3.75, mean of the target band 3.57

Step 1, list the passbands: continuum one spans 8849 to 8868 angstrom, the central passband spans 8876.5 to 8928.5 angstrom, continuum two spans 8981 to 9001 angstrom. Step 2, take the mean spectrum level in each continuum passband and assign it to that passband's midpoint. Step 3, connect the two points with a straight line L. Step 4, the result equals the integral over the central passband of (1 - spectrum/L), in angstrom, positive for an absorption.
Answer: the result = -0.8 angstrom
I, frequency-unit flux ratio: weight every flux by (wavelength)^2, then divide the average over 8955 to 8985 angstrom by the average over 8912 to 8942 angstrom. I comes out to 1.1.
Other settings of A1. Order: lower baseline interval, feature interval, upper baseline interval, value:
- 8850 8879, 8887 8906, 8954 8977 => -0.6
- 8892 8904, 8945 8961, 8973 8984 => 0.5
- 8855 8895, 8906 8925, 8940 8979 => 0.3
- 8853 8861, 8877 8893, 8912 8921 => -0.1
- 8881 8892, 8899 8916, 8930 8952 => -0.7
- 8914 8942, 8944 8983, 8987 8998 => -2.1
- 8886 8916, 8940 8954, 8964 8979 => 0.1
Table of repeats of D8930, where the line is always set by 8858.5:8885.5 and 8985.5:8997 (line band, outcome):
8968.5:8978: -0.3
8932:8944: -0.5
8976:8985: -0.8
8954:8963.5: -0.4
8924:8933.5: 0.3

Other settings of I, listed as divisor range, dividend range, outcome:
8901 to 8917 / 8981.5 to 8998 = 0.96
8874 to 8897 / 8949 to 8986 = 1.04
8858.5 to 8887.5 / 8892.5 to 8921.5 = 1.04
